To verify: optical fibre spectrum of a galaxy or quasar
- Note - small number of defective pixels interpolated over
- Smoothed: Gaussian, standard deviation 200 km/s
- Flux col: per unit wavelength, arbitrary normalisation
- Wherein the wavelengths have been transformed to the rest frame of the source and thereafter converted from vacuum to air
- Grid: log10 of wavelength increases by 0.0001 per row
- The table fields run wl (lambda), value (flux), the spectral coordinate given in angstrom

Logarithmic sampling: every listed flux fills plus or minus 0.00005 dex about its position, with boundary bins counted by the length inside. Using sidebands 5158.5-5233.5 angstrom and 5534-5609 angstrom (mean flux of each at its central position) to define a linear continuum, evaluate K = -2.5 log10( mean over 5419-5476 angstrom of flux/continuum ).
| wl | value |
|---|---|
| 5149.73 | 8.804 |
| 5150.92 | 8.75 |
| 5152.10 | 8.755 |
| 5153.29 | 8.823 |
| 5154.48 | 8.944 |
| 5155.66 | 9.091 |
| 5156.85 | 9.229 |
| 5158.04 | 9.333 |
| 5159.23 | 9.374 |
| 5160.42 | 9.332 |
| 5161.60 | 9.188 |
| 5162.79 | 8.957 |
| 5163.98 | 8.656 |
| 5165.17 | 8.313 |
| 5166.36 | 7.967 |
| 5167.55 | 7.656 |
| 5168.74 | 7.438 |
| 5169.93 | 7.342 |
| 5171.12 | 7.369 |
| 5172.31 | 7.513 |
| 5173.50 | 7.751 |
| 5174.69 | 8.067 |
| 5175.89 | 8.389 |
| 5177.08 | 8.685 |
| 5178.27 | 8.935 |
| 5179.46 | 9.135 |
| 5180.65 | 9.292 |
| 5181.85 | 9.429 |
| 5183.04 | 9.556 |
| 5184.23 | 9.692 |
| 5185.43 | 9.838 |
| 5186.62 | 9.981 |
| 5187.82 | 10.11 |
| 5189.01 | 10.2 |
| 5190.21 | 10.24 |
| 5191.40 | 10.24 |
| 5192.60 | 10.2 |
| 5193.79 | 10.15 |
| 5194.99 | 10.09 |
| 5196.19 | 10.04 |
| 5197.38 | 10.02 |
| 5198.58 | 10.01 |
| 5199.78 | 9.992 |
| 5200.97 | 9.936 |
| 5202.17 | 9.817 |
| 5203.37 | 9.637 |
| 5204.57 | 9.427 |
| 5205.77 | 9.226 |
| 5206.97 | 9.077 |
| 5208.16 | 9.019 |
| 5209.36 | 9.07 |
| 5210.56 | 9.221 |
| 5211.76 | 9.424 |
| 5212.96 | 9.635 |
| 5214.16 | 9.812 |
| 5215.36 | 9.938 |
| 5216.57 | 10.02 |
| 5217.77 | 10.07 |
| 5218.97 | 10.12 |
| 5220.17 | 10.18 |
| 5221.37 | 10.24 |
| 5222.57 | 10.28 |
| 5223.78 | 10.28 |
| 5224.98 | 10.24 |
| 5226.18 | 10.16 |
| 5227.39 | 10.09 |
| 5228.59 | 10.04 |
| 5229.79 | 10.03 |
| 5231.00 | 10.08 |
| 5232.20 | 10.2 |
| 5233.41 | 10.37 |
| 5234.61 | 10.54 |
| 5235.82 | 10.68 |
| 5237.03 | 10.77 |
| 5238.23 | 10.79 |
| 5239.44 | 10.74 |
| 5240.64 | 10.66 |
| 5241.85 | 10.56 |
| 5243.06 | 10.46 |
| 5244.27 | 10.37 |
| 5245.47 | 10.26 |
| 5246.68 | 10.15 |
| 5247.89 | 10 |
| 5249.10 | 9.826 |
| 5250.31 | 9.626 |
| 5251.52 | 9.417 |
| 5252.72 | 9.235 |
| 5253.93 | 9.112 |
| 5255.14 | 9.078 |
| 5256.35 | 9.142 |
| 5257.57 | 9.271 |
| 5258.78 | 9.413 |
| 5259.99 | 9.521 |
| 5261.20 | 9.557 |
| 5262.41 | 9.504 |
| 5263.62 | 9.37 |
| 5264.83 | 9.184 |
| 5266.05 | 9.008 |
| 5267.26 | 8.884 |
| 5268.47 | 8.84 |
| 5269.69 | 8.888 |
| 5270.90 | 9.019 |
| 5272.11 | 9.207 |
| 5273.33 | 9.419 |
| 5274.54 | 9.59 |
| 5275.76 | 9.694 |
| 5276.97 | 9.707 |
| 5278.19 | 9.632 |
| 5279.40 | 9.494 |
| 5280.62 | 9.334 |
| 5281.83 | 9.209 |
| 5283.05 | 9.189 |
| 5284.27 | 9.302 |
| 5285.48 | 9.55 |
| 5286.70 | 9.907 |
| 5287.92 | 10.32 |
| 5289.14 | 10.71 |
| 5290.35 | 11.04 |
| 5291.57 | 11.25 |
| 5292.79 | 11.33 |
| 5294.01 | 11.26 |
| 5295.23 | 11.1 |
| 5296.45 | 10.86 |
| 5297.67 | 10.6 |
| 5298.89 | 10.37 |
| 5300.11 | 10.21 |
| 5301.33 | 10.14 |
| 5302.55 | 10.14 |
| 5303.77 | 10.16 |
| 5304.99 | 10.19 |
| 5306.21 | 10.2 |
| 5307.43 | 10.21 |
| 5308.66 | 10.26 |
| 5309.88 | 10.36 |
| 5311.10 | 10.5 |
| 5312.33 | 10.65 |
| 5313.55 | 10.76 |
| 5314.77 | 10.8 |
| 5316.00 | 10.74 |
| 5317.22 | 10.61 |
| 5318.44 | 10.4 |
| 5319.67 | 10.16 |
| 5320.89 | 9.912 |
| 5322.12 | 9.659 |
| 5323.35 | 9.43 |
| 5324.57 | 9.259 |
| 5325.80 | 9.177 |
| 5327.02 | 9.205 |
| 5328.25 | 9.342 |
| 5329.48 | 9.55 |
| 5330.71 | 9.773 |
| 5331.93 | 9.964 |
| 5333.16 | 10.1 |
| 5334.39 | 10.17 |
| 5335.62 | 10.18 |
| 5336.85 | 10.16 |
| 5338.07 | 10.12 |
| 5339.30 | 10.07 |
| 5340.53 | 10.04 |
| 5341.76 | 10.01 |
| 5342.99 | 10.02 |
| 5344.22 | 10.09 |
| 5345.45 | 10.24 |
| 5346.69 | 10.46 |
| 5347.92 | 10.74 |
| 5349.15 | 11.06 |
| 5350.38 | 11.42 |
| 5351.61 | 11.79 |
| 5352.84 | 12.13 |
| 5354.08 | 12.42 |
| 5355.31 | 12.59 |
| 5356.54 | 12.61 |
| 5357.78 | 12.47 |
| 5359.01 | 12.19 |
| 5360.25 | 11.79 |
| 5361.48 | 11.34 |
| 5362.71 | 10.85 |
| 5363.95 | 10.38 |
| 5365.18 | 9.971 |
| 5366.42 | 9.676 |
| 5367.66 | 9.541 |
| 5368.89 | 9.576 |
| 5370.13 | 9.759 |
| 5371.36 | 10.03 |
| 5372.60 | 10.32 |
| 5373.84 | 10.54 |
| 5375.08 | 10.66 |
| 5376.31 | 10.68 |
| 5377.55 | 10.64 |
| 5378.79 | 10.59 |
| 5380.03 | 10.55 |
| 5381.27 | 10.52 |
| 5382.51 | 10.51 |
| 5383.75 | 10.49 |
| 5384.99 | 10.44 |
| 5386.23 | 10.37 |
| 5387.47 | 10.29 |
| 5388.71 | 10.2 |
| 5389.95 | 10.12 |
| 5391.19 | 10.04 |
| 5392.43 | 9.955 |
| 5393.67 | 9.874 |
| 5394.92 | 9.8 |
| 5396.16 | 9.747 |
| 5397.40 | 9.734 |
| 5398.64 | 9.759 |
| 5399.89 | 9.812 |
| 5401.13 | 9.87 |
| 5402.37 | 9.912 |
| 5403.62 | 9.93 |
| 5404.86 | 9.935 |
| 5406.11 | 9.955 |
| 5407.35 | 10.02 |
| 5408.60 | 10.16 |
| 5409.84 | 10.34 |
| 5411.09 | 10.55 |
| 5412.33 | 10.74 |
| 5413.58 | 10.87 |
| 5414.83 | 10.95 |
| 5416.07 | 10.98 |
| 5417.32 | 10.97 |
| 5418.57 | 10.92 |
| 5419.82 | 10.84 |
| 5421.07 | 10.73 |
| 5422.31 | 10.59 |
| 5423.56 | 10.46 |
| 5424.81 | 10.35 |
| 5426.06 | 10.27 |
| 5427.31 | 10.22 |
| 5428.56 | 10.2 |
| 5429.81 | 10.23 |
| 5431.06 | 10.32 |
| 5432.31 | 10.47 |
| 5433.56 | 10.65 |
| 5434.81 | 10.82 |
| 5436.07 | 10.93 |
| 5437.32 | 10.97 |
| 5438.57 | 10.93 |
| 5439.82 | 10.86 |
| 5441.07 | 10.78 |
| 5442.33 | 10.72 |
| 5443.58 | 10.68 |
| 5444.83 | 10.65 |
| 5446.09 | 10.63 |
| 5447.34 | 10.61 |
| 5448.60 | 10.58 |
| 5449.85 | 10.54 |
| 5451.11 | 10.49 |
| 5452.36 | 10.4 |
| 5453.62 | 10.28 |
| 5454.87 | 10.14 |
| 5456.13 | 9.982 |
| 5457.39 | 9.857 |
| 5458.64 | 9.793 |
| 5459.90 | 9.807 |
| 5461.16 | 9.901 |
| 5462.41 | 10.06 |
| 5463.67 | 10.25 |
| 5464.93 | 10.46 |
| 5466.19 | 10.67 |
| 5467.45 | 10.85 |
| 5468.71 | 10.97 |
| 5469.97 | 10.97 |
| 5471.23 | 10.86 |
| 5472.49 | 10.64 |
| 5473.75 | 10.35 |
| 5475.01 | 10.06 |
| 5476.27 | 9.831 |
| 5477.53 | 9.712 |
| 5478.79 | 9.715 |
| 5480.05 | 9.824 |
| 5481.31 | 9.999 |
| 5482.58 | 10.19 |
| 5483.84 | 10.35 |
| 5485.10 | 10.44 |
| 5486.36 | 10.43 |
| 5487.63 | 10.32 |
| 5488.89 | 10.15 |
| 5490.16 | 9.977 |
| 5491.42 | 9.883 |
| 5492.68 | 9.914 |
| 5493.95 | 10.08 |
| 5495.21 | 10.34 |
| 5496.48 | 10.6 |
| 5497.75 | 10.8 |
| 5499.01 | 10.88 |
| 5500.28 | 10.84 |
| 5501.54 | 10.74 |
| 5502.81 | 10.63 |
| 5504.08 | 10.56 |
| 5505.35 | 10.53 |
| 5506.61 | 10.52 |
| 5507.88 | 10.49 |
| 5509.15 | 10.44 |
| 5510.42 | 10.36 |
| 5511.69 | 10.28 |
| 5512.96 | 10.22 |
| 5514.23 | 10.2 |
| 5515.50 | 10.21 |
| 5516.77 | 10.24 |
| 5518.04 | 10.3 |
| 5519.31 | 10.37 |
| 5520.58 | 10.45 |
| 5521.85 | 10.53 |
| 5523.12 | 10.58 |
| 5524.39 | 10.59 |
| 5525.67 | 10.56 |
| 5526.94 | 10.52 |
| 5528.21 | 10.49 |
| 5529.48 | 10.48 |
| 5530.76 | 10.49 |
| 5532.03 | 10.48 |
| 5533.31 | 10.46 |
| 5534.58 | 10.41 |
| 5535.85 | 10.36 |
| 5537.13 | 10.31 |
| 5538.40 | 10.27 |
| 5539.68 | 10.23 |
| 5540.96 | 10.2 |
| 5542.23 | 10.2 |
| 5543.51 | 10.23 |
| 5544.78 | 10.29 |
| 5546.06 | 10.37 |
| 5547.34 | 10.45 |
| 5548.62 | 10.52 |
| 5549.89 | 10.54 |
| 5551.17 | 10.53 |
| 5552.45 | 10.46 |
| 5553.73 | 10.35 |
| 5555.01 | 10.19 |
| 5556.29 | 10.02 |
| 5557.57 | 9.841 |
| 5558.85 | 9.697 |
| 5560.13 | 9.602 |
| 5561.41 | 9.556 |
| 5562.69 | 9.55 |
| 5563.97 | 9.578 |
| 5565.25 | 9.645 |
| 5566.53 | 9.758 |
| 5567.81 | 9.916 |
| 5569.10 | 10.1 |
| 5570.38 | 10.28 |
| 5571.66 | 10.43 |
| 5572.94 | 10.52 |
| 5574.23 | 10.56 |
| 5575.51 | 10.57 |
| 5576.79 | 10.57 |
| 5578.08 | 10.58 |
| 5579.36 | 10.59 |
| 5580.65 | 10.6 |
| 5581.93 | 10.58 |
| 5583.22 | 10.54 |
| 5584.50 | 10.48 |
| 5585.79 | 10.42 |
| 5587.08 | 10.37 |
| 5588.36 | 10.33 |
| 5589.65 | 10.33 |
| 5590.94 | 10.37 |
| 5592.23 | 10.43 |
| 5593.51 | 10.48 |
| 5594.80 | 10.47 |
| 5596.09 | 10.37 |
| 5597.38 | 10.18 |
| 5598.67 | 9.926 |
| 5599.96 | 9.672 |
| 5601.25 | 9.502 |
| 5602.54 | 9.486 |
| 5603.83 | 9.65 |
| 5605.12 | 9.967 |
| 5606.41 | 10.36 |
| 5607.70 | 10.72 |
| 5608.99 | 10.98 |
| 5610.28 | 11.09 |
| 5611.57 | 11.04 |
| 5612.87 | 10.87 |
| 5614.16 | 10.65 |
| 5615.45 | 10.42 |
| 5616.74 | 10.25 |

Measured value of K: -0.06 mag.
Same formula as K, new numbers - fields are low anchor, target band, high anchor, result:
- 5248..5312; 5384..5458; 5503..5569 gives -0.03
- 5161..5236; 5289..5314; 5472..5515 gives -0.09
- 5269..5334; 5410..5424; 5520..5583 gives -0.06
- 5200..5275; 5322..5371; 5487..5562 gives -0.05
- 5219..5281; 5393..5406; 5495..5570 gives 0.03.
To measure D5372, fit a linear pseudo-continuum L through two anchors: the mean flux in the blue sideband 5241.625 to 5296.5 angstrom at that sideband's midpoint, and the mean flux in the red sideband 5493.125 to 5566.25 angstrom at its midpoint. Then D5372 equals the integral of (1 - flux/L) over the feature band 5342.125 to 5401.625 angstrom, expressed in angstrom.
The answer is -3.7 angstrom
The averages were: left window 9.74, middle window 10.6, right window 10.3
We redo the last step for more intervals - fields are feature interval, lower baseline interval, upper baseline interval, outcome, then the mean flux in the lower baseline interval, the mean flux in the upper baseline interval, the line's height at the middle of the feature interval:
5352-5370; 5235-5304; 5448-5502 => -2.0 angstrom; 9.9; 10.3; 10.1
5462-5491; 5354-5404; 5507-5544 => 0.3 angstrom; 10.5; 10.4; 10.4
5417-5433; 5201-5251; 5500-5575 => -0.5 angstrom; 10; 10.3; 10.2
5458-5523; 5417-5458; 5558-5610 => 0.5 angstrom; 10.5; 10.2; 10.4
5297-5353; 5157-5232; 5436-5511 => -2.0 angstrom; 9.42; 10.4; 9.88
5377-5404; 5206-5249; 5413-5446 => 1.1 angstrom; 10.1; 10.7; 10.6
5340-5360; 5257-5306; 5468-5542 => -2.6 angstrom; 9.84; 10.4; 10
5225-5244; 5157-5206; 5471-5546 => -2.1 angstrom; 9.18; 10.3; 9.37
